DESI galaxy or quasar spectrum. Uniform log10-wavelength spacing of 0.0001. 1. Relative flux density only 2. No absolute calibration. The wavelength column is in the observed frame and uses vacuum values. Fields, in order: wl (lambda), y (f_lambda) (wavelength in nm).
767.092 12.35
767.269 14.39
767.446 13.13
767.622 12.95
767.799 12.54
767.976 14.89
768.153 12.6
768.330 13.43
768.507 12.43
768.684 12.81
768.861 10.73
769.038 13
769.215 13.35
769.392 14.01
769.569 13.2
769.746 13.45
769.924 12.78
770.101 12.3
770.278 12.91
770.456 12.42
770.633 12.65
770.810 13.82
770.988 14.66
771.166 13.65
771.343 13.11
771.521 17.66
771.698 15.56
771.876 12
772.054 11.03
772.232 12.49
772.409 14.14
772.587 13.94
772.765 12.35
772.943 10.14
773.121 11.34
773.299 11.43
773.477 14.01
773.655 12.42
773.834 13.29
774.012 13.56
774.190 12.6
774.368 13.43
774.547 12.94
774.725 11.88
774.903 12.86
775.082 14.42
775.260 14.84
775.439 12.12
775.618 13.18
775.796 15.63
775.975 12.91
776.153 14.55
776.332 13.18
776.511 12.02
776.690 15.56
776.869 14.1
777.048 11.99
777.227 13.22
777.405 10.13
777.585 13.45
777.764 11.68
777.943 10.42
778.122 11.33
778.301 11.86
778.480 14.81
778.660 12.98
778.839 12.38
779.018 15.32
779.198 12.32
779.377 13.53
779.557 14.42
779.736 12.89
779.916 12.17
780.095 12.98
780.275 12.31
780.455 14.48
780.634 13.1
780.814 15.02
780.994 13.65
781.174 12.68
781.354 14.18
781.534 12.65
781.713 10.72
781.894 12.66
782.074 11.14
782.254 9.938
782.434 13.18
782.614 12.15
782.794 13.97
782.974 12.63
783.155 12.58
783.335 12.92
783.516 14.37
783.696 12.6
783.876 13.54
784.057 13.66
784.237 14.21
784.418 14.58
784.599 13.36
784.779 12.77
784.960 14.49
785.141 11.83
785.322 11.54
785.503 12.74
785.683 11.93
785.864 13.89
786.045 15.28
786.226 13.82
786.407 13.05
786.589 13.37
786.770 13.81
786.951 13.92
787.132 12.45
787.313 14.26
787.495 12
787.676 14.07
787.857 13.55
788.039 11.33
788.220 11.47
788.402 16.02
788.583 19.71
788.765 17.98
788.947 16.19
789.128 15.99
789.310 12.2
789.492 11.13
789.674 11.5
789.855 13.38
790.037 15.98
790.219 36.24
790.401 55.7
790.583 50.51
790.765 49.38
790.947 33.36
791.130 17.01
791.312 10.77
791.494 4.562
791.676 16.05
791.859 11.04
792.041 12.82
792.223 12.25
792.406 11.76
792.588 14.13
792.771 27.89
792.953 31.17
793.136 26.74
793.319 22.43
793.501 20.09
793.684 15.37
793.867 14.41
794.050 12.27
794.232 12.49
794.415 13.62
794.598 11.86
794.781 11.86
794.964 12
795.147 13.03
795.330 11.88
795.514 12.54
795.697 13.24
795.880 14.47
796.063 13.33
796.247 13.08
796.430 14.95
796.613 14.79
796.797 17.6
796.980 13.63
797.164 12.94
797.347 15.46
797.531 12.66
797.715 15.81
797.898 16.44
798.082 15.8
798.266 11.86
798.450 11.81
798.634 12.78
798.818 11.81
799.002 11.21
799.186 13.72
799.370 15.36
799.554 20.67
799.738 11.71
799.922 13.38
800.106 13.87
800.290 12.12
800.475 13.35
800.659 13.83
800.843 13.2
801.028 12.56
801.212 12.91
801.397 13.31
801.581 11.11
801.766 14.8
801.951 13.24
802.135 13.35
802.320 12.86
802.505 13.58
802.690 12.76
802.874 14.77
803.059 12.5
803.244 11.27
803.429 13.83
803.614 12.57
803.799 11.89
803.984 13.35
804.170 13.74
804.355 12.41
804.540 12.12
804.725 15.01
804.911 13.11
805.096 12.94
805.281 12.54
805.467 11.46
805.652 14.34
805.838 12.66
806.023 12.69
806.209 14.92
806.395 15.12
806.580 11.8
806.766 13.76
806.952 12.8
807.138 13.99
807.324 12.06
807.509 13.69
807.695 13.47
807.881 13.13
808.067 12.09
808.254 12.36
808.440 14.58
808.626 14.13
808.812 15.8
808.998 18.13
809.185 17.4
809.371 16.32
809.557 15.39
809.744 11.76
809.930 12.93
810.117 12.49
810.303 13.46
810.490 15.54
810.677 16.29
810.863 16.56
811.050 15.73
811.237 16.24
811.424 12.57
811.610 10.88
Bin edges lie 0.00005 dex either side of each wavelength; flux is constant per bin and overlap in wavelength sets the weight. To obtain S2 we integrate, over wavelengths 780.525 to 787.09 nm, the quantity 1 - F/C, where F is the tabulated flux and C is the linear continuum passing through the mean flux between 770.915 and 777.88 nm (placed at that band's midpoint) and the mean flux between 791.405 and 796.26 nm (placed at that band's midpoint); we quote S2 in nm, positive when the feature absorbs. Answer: 0.46 nm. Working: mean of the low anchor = 13.2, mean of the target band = 13.1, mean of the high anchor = 15.1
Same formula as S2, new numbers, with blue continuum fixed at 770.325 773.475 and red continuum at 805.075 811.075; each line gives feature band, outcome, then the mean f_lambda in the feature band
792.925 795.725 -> -0.41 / 15.6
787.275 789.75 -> -0.11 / 14.1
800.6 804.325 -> 0.22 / 13.1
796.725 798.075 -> -0.12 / 15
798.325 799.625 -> 0.00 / 13.7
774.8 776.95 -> -0.09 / 13.8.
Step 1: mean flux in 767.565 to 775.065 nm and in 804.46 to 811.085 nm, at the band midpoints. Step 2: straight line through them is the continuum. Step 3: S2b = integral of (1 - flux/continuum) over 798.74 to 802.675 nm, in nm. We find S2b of 0.101 nm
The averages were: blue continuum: 13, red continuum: 14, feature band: 13.4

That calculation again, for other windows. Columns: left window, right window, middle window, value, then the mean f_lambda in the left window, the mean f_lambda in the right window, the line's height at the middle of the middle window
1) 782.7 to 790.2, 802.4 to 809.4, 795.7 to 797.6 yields -0.08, 13.9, 13.5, 13.7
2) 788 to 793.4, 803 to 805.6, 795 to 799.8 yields 0.80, 20.6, 12.8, 16.8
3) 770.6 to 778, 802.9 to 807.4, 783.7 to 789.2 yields -0.32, 13.1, 13.1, 13.1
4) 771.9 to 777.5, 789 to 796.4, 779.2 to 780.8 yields 0.14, 12.9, 18.4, 14.6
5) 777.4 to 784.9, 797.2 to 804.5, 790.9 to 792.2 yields -0.11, 12.9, 13.4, 13.2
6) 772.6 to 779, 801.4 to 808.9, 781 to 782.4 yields 0.09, 12.9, 13.2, 12.9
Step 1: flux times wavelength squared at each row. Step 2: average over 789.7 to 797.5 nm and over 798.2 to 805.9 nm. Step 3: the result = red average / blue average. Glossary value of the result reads 0.73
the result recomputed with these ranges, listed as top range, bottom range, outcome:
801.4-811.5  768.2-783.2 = 1.14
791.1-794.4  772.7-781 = 1.30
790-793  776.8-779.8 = 1.96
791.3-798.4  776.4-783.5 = 1.20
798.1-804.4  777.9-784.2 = 1.07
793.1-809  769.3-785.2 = 1.11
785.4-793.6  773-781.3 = 1.45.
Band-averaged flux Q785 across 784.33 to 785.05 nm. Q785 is 13.8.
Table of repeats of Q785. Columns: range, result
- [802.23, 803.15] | 13.3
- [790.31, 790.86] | 51.7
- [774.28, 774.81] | 12.7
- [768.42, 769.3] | 12.5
